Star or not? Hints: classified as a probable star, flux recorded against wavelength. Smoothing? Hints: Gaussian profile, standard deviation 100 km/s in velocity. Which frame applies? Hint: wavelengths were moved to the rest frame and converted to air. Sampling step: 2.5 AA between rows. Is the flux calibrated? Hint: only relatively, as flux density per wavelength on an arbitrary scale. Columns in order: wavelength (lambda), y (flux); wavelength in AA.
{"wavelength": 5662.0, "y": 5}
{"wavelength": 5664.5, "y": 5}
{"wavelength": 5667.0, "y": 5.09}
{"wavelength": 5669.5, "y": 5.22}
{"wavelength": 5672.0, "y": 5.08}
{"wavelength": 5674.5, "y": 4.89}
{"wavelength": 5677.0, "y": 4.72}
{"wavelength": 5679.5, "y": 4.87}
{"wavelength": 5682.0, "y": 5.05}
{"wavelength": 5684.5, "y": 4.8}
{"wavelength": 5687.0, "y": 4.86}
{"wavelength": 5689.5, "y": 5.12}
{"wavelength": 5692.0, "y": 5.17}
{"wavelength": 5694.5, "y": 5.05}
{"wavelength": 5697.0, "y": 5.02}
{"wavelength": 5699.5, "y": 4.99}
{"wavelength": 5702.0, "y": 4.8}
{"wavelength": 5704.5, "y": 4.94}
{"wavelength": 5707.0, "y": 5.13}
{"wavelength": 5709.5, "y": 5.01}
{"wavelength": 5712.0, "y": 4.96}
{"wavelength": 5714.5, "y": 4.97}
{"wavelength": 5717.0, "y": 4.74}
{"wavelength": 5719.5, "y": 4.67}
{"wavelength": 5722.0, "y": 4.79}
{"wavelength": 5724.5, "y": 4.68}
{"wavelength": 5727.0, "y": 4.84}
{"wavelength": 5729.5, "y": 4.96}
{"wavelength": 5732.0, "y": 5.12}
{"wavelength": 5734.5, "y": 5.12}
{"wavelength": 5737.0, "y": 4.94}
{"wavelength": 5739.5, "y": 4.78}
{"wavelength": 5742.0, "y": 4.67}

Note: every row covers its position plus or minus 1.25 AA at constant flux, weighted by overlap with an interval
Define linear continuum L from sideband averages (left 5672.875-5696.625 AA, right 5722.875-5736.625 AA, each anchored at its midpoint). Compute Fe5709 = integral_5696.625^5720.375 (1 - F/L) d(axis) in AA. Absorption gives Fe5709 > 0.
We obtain 0.1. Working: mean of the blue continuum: 4.95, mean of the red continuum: 4.94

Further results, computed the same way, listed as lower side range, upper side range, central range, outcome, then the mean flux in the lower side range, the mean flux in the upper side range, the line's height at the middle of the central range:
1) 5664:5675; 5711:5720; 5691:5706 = -0.20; 5.07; 4.85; 4.93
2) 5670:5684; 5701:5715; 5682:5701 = -0.20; 4.93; 4.97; 4.95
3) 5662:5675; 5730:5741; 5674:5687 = 0.47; 5.06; 4.98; 5.05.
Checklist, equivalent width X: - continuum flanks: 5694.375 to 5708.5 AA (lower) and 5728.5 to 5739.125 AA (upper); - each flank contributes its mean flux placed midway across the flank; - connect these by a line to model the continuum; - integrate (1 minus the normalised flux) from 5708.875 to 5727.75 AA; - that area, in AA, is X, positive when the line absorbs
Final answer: 0.7 AA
